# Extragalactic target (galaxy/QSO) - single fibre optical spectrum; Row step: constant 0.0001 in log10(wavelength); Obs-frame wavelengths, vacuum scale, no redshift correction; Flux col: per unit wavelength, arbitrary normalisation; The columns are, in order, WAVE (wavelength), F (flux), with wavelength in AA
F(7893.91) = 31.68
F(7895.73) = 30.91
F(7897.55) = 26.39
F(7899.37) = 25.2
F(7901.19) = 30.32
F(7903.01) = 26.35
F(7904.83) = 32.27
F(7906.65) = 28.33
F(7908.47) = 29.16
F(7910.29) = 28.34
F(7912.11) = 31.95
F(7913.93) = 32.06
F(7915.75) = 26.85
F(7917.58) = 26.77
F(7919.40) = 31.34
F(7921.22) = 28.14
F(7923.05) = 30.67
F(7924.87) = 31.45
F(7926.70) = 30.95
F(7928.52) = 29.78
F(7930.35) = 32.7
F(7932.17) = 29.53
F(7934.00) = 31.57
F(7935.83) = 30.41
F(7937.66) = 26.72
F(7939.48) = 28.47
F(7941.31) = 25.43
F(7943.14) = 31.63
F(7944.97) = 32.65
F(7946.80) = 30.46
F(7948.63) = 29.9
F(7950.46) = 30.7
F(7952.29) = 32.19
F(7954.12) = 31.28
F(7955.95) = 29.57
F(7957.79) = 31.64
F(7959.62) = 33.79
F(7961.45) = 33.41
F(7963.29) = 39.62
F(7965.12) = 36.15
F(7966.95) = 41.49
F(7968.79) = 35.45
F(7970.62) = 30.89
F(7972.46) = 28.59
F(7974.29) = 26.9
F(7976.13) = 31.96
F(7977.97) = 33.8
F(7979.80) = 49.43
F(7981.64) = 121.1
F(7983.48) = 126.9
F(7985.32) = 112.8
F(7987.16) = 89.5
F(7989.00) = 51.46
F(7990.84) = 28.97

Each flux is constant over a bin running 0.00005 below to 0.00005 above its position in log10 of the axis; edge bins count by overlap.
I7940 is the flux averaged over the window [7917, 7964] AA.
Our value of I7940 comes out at 30.8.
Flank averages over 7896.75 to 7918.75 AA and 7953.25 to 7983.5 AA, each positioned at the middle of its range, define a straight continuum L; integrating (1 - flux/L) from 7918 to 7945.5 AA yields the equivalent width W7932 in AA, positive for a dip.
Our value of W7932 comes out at 3.3 AA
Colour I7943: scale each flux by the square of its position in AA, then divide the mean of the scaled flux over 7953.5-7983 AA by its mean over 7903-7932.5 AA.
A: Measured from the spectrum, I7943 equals 1.39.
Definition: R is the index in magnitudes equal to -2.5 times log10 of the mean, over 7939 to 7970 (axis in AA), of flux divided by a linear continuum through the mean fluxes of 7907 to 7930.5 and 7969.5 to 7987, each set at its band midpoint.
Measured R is 0.46 mag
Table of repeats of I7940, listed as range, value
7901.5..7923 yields 29.3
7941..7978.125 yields 32.3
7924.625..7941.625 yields 29.8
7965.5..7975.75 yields 32.8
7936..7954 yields 29.9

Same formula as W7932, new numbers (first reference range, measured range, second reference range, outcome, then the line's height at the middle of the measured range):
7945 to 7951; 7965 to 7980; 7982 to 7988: 8.8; 83.8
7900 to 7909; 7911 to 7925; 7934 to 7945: -0.3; 29.2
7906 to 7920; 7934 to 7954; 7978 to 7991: 8.5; 52.5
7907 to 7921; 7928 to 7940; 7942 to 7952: 0.2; 30.4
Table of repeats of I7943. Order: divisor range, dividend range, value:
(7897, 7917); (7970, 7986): 2.20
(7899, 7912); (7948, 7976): 1.15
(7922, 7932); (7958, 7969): 1.19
